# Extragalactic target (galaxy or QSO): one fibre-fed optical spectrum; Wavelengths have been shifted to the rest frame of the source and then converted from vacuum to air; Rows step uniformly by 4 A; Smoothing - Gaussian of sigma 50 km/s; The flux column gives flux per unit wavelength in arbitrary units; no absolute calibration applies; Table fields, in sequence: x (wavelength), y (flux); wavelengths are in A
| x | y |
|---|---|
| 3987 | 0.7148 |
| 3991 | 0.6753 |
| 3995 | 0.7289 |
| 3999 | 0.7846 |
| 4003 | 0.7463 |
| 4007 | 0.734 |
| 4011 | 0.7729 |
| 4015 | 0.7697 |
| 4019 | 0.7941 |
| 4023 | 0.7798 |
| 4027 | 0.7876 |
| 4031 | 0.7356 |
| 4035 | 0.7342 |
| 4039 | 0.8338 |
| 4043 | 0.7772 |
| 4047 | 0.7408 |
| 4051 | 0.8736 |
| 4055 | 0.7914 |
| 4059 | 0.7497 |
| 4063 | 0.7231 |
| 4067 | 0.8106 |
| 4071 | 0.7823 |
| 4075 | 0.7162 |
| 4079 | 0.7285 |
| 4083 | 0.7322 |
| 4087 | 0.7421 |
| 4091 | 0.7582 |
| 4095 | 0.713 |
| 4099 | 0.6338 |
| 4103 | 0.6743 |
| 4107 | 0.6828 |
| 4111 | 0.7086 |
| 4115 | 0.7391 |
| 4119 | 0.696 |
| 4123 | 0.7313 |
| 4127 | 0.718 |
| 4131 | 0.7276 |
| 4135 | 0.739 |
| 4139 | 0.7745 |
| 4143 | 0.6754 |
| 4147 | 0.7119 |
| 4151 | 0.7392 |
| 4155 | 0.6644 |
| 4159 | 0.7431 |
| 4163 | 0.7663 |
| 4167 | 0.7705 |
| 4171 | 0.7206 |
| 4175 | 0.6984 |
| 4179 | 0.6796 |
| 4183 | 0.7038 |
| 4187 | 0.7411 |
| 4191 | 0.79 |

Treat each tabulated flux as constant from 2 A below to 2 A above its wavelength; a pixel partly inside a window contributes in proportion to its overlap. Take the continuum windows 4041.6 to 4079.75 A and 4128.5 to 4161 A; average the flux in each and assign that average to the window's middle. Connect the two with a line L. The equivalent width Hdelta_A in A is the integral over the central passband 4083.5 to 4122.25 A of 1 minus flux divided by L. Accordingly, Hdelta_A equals 2.0 A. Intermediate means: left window 0.771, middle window 0.707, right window 0.722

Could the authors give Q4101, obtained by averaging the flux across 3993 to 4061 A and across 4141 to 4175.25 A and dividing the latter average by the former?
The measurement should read 0.9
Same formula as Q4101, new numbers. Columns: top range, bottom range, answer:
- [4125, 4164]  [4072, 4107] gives 1.02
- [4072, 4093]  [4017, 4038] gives 0.96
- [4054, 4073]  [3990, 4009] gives 1.05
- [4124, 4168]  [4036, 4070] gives 0.93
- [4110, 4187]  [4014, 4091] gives 0.94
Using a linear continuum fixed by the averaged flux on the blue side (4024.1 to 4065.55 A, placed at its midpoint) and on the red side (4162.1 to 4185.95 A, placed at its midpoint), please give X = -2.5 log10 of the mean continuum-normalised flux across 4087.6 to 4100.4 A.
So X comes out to 0.07 mag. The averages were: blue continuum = 0.775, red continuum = 0.722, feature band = 0.709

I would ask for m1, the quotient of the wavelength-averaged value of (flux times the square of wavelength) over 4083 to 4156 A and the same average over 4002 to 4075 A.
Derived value 1.0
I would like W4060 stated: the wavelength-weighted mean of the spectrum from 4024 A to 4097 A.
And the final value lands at 0.763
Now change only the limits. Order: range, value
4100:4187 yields 0.717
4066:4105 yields 0.727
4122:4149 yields 0.725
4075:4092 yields 0.736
